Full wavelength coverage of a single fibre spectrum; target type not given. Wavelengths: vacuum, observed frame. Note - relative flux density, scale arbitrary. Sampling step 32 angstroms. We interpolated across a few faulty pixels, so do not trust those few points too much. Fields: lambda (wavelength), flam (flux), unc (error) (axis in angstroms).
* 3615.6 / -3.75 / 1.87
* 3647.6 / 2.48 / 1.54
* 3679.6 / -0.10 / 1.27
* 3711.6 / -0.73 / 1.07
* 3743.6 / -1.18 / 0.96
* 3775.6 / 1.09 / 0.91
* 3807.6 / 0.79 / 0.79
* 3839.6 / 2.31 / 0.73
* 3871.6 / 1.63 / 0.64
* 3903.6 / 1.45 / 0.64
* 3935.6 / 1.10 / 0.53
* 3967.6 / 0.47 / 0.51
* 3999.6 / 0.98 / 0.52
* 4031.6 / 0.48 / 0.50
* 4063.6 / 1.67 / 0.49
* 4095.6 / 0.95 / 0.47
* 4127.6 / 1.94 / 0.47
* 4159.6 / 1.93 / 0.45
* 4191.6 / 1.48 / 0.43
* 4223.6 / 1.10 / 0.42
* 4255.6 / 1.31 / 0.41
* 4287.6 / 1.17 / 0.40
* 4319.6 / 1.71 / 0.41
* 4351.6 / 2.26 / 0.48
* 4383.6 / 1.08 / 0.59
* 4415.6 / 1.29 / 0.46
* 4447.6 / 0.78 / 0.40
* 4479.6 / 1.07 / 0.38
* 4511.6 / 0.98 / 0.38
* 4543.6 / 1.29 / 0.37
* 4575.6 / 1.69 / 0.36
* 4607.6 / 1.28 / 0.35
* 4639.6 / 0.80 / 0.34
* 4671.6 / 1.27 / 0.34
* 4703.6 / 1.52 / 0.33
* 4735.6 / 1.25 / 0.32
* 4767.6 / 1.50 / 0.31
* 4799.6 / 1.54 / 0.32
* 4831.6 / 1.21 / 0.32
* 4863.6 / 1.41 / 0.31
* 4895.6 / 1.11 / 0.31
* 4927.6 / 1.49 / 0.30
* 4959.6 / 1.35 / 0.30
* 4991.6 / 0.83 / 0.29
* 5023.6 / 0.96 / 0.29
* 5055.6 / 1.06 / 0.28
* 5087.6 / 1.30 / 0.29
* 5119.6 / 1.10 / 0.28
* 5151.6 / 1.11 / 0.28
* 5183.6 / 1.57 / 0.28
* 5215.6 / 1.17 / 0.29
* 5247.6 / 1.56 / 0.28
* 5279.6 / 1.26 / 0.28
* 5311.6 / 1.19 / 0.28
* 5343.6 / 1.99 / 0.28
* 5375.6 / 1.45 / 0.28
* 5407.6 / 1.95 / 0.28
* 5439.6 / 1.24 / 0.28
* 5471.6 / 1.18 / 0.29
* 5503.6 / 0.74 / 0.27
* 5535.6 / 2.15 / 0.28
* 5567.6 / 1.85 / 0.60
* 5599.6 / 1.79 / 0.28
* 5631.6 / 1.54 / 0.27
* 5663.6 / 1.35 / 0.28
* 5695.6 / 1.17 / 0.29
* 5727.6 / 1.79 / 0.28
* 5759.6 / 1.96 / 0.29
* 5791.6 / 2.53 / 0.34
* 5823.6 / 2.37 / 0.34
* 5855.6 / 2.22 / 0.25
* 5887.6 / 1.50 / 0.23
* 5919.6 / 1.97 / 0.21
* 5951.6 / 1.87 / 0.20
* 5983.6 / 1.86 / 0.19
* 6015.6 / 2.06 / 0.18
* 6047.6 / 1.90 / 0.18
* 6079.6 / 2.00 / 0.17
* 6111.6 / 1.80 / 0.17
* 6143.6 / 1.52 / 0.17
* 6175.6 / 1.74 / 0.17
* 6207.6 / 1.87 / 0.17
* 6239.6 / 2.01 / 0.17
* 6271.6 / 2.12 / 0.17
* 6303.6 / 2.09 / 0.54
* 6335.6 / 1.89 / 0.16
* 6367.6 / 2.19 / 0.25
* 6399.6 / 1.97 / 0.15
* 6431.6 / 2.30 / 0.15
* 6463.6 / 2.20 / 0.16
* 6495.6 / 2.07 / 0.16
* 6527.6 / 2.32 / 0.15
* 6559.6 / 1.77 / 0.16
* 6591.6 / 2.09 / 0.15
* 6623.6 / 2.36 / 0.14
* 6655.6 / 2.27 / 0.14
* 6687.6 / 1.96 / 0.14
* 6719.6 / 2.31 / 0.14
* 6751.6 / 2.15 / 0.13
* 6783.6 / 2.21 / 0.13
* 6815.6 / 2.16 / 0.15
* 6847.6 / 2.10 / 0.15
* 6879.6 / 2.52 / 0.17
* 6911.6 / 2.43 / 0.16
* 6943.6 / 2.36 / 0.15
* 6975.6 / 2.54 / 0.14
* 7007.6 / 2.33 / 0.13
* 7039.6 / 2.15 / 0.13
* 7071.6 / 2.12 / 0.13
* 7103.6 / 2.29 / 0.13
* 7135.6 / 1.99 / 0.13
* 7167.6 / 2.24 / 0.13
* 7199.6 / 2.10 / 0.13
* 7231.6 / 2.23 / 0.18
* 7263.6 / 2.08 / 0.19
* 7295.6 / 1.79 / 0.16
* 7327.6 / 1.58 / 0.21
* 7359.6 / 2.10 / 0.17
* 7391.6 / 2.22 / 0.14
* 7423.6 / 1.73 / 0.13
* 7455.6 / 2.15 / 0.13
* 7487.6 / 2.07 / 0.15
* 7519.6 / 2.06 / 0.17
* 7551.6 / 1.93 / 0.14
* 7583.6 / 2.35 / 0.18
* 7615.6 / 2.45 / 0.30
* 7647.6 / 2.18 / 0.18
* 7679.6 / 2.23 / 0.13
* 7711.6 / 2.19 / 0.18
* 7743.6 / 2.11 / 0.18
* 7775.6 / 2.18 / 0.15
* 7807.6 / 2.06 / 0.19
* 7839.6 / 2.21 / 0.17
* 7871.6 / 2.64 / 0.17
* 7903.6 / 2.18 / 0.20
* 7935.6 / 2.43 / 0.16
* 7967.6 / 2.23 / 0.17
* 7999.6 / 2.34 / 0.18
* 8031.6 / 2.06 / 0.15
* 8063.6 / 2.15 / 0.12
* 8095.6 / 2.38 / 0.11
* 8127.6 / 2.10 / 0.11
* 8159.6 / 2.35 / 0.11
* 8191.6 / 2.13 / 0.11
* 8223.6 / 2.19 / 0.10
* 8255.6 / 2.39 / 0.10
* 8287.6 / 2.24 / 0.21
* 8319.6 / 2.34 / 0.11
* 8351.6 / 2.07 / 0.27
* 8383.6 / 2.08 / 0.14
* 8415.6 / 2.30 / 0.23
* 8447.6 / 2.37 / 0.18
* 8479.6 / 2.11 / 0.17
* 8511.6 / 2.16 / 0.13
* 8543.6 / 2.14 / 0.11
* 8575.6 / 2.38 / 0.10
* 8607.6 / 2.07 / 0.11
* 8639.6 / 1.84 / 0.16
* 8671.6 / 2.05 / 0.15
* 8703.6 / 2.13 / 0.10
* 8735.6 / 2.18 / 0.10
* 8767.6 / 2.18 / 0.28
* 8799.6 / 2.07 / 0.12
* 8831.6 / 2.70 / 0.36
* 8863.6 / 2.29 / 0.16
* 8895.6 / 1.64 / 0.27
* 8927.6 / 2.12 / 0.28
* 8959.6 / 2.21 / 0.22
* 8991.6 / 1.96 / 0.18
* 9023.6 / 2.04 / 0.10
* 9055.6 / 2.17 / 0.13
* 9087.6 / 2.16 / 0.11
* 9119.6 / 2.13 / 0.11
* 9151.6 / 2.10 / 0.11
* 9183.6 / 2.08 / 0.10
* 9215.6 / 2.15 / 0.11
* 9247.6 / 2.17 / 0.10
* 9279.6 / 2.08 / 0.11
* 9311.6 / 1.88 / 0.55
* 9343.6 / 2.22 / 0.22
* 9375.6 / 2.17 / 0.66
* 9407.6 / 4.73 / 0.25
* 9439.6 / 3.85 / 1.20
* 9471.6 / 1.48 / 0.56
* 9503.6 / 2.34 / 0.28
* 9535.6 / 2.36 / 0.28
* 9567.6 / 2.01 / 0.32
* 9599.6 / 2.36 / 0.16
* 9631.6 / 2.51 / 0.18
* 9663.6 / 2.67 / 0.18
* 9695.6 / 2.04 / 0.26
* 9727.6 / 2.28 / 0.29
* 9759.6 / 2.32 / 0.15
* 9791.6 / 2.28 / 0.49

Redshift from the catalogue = 0.43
